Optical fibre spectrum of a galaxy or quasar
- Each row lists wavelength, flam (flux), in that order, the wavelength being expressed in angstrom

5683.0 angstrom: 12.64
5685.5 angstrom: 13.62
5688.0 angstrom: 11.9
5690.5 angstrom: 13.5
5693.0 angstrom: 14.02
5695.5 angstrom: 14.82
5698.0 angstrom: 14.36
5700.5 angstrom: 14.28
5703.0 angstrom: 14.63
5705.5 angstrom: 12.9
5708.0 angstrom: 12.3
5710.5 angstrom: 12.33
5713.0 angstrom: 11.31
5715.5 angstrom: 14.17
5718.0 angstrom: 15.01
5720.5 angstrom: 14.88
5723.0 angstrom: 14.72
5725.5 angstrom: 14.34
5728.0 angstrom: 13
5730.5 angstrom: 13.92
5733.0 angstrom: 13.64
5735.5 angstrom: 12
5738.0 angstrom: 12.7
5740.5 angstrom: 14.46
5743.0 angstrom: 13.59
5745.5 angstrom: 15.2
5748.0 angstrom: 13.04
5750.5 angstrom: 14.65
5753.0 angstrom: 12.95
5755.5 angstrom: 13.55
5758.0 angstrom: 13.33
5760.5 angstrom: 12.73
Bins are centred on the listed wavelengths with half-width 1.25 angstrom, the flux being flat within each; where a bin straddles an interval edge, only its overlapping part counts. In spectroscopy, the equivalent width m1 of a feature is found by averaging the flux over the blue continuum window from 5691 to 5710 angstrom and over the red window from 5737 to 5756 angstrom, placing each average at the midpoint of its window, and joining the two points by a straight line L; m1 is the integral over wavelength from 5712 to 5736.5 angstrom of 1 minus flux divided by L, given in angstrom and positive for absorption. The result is 0.12 angstrom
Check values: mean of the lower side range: 13.8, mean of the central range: 13.7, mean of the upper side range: 13.8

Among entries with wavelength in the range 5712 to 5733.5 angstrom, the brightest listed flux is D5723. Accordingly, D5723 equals 15.01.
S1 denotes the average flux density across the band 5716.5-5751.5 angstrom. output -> 13.9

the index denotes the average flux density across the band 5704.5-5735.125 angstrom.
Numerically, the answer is 13.5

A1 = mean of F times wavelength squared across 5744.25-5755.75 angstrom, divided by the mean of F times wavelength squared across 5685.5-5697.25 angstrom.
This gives 1.04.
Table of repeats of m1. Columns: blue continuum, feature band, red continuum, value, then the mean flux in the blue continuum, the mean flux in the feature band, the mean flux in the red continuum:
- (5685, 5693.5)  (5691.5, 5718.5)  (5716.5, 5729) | 0.2 angstrom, 13.2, 13.6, 14.4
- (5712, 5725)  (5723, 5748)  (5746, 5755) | 0.4 angstrom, 14.1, 13.7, 13.7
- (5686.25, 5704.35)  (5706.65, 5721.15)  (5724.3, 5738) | 0.4 angstrom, 13.9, 13.3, 13.3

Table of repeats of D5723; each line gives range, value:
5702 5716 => 14.63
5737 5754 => 15.2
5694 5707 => 14.82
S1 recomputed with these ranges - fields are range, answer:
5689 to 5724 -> 13.8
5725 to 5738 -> 13.3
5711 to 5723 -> 13.8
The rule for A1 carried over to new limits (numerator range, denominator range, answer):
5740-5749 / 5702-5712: 1.10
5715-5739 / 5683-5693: 1.07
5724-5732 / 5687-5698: 1.02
